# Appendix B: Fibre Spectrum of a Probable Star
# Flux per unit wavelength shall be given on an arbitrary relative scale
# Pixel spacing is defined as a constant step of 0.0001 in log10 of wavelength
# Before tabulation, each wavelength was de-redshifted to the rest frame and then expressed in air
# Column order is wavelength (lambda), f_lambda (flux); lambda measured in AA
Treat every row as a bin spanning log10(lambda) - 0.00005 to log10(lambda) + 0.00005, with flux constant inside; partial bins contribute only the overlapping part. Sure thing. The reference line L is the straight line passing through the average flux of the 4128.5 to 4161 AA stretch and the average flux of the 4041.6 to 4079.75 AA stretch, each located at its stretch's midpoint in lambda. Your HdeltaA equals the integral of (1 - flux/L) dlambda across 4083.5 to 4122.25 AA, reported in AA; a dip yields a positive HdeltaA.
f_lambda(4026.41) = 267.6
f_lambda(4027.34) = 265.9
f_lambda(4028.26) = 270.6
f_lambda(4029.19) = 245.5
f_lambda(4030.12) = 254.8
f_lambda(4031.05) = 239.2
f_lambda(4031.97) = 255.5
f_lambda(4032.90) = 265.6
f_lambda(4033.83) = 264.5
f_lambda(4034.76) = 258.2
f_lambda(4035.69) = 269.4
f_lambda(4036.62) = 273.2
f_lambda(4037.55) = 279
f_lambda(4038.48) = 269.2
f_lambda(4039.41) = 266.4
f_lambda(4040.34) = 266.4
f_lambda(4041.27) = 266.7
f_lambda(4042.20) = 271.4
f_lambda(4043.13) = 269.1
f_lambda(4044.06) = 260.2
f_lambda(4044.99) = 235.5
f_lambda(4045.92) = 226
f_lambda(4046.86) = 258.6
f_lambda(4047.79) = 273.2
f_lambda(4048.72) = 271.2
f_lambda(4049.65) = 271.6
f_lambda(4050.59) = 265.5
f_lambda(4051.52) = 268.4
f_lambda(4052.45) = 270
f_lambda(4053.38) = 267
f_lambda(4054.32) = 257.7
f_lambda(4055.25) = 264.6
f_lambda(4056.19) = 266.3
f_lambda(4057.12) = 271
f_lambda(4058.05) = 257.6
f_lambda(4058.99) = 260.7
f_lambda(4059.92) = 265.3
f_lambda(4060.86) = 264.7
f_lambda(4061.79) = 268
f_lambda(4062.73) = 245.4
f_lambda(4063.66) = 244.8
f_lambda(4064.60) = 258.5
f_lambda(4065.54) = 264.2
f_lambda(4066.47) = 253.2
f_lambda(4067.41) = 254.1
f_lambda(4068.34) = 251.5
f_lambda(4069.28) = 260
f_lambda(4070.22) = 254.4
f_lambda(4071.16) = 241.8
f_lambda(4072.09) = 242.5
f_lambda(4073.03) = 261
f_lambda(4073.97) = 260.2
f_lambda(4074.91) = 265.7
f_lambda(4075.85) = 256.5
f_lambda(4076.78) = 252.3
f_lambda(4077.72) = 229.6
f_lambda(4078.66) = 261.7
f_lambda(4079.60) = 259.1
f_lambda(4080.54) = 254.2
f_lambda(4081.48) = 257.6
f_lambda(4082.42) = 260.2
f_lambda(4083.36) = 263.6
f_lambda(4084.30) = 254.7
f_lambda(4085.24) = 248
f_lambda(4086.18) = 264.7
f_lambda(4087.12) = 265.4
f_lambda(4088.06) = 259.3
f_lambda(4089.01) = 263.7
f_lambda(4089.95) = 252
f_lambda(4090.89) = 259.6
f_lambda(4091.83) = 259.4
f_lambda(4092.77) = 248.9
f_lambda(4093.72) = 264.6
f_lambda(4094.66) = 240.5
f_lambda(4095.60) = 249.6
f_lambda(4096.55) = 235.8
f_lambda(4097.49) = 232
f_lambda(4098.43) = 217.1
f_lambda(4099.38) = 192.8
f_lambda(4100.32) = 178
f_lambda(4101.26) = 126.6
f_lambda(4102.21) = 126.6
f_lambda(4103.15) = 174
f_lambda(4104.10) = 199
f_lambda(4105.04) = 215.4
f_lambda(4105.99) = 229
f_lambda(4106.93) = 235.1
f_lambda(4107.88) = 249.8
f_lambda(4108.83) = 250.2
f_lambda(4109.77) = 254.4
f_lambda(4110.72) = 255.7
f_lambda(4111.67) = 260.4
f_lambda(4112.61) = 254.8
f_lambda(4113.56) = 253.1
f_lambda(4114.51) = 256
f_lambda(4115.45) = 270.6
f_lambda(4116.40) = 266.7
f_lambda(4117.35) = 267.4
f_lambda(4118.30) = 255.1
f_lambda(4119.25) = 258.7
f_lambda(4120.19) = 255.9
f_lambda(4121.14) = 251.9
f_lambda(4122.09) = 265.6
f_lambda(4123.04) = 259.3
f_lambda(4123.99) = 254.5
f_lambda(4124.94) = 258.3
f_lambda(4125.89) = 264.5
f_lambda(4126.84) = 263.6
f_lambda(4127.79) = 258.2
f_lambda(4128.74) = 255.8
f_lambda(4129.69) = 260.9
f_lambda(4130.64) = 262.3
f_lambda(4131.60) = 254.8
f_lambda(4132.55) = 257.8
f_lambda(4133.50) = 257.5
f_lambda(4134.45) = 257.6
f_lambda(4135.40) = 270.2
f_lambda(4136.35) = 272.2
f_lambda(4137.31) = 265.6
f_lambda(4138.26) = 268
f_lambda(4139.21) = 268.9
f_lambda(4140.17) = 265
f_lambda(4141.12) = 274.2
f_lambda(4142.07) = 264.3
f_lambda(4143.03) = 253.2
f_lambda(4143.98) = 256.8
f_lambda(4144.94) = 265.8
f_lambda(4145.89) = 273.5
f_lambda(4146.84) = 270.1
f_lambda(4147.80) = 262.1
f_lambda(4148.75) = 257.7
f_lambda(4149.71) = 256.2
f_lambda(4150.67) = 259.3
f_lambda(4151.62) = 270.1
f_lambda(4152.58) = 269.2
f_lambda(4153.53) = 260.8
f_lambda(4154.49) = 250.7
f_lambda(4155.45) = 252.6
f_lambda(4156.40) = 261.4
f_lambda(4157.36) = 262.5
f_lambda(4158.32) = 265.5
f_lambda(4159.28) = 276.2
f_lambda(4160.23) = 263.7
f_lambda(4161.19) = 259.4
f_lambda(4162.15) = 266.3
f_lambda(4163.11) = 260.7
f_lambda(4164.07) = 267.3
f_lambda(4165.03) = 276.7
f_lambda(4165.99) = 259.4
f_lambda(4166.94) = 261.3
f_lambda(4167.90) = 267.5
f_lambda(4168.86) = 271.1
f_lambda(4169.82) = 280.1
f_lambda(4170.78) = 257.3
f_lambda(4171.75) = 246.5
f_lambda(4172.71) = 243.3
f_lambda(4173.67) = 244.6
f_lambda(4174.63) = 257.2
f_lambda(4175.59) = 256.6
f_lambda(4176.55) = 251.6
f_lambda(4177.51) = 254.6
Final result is 3.2 AA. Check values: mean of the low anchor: 259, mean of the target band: 239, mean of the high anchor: 263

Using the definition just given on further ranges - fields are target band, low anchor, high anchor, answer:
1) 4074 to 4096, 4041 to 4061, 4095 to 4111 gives -2.5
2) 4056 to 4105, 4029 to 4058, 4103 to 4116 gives 1.4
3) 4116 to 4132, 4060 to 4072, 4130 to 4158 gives 0.1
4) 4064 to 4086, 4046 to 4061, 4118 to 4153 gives 0.7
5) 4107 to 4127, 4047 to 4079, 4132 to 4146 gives 0.4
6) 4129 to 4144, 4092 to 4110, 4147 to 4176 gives -1.2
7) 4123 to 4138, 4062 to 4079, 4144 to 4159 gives -0.1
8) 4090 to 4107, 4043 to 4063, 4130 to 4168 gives 3.0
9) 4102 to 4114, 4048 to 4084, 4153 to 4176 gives 1.4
